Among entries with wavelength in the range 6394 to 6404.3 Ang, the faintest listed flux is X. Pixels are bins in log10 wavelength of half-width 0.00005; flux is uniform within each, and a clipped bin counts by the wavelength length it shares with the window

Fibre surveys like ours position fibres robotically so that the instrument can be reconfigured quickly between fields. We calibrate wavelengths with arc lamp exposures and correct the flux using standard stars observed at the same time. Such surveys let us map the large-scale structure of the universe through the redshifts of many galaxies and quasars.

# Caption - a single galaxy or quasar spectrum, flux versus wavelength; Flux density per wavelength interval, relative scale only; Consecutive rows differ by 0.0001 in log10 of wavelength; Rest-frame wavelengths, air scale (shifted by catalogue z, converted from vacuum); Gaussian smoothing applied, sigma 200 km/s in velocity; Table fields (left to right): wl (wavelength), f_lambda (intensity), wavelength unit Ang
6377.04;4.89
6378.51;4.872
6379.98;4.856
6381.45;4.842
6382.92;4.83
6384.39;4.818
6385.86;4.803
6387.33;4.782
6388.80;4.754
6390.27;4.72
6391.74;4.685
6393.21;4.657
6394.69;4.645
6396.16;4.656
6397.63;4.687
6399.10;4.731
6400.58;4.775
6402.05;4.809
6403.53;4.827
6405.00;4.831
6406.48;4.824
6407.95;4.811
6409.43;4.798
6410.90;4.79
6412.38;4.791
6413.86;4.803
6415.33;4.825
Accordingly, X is 4.645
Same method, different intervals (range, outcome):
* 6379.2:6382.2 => 4.842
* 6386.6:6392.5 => 4.685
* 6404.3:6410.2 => 4.798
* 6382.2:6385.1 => 4.818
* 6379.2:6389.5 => 4.754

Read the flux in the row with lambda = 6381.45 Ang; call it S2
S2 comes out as 4.842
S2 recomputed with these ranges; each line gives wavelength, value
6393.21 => 4.657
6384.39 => 4.818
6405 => 4.831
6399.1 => 4.731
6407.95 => 4.811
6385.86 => 4.803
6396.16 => 4.656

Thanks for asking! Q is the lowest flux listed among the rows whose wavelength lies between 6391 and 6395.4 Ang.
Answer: 4.645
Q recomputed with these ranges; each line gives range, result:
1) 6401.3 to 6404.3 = 4.809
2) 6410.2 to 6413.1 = 4.79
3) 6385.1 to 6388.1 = 4.782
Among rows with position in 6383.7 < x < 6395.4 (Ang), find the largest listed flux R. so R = 4.818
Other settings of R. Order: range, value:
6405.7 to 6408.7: 4.824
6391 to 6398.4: 4.687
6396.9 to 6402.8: 4.809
